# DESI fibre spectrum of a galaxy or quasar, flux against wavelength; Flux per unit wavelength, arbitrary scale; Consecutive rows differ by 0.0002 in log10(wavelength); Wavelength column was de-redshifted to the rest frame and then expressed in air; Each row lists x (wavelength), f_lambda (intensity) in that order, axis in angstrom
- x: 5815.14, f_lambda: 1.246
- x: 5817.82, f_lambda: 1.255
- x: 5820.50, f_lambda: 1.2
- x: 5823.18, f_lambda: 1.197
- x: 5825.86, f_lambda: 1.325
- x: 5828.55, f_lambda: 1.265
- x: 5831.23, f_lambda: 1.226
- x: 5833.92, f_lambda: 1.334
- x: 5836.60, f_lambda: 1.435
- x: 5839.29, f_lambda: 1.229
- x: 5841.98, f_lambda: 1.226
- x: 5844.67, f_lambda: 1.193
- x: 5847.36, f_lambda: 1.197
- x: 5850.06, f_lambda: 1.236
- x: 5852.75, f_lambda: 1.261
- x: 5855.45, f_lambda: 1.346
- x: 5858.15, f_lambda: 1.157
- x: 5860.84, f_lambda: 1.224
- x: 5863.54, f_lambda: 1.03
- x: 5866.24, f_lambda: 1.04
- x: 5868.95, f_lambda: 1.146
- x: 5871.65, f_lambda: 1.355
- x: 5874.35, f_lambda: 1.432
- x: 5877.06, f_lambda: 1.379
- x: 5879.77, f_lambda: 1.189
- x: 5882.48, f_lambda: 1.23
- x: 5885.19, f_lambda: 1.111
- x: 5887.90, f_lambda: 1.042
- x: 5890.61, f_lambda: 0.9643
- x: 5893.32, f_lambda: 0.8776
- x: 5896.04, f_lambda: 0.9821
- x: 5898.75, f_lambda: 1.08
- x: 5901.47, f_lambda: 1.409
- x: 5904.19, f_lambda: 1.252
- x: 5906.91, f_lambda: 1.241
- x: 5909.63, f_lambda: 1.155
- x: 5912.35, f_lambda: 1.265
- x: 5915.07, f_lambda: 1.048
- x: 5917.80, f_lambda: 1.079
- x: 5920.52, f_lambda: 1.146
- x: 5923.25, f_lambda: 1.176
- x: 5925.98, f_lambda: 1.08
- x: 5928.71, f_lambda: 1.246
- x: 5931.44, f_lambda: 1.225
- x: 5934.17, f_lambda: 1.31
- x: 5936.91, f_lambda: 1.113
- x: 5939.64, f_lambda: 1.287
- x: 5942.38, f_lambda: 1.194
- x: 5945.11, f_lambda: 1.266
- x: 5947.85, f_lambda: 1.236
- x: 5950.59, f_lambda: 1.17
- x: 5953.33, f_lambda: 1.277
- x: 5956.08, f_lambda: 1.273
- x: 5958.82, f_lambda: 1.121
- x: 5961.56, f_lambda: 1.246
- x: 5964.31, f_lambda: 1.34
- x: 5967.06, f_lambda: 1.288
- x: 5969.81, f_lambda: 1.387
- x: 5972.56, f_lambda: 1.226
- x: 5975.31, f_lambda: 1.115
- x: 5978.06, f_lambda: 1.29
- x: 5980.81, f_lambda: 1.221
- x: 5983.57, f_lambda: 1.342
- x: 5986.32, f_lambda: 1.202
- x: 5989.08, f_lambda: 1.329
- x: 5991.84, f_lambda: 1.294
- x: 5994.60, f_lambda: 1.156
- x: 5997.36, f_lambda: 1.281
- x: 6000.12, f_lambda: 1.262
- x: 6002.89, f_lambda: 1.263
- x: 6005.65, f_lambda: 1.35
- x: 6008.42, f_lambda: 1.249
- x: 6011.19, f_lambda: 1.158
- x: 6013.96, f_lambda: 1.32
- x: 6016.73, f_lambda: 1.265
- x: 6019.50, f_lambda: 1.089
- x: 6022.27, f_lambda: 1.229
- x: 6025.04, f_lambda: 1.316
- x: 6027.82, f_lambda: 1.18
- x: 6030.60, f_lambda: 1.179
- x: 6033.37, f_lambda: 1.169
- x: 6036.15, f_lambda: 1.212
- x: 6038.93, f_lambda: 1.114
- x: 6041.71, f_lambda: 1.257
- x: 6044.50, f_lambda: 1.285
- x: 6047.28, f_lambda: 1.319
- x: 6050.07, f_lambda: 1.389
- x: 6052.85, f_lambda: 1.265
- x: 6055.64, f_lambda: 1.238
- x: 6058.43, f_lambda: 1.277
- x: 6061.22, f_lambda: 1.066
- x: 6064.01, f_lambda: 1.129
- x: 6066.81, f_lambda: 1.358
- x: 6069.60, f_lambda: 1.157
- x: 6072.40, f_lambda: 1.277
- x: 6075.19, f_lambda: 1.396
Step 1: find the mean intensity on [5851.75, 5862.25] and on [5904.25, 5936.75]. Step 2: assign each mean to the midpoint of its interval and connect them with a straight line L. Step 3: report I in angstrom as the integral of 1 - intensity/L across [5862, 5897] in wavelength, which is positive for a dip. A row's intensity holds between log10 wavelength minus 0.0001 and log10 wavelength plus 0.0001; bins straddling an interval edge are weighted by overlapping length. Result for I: 2.4 angstrom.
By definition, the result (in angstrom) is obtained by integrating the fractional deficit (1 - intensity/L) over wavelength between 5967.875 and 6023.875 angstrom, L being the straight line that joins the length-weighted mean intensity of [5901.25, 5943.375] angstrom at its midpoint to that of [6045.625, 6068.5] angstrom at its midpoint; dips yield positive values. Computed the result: -1.1 angstrom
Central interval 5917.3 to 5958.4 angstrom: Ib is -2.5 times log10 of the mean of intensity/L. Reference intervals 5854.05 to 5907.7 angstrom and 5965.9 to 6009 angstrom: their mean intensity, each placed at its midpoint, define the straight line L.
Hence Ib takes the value 0.015 mag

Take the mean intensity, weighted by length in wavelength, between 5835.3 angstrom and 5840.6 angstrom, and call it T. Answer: 1.33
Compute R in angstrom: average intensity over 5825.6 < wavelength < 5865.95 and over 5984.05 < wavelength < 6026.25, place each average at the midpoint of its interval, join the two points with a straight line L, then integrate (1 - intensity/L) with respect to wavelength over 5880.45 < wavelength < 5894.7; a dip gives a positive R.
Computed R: 2.2 angstrom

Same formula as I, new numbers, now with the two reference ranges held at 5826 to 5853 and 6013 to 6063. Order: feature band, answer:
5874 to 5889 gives 0.43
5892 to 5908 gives 1.45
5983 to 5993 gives -0.40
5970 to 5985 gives -0.12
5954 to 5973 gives -0.44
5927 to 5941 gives 0.17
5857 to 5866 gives 0.96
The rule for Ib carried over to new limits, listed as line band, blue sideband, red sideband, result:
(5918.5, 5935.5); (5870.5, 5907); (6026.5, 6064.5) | 0.00 mag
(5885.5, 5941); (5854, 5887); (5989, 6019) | 0.08 mag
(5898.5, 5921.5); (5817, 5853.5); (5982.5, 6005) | 0.06 mag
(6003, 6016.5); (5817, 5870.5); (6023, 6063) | -0.03 mag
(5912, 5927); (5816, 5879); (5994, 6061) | 0.11 mag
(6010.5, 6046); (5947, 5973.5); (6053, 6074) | 0.02 mag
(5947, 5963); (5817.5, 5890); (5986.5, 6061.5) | 0.01 mag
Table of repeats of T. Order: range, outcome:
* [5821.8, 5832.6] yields 1.25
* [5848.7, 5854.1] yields 1.25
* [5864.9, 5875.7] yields 1.24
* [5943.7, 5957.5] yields 1.24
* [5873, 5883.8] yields 1.31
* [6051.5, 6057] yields 1.25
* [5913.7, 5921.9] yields 1.09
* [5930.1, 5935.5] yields 1.27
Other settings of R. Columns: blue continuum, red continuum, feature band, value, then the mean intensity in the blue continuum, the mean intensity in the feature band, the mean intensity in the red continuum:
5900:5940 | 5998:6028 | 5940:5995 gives -1.22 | 1.2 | 1.25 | 1.25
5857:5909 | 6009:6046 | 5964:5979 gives -0.93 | 1.17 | 1.27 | 1.21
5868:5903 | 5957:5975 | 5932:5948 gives -0.05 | 1.17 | 1.23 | 1.26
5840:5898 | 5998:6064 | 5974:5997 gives -0.53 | 1.17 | 1.25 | 1.24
